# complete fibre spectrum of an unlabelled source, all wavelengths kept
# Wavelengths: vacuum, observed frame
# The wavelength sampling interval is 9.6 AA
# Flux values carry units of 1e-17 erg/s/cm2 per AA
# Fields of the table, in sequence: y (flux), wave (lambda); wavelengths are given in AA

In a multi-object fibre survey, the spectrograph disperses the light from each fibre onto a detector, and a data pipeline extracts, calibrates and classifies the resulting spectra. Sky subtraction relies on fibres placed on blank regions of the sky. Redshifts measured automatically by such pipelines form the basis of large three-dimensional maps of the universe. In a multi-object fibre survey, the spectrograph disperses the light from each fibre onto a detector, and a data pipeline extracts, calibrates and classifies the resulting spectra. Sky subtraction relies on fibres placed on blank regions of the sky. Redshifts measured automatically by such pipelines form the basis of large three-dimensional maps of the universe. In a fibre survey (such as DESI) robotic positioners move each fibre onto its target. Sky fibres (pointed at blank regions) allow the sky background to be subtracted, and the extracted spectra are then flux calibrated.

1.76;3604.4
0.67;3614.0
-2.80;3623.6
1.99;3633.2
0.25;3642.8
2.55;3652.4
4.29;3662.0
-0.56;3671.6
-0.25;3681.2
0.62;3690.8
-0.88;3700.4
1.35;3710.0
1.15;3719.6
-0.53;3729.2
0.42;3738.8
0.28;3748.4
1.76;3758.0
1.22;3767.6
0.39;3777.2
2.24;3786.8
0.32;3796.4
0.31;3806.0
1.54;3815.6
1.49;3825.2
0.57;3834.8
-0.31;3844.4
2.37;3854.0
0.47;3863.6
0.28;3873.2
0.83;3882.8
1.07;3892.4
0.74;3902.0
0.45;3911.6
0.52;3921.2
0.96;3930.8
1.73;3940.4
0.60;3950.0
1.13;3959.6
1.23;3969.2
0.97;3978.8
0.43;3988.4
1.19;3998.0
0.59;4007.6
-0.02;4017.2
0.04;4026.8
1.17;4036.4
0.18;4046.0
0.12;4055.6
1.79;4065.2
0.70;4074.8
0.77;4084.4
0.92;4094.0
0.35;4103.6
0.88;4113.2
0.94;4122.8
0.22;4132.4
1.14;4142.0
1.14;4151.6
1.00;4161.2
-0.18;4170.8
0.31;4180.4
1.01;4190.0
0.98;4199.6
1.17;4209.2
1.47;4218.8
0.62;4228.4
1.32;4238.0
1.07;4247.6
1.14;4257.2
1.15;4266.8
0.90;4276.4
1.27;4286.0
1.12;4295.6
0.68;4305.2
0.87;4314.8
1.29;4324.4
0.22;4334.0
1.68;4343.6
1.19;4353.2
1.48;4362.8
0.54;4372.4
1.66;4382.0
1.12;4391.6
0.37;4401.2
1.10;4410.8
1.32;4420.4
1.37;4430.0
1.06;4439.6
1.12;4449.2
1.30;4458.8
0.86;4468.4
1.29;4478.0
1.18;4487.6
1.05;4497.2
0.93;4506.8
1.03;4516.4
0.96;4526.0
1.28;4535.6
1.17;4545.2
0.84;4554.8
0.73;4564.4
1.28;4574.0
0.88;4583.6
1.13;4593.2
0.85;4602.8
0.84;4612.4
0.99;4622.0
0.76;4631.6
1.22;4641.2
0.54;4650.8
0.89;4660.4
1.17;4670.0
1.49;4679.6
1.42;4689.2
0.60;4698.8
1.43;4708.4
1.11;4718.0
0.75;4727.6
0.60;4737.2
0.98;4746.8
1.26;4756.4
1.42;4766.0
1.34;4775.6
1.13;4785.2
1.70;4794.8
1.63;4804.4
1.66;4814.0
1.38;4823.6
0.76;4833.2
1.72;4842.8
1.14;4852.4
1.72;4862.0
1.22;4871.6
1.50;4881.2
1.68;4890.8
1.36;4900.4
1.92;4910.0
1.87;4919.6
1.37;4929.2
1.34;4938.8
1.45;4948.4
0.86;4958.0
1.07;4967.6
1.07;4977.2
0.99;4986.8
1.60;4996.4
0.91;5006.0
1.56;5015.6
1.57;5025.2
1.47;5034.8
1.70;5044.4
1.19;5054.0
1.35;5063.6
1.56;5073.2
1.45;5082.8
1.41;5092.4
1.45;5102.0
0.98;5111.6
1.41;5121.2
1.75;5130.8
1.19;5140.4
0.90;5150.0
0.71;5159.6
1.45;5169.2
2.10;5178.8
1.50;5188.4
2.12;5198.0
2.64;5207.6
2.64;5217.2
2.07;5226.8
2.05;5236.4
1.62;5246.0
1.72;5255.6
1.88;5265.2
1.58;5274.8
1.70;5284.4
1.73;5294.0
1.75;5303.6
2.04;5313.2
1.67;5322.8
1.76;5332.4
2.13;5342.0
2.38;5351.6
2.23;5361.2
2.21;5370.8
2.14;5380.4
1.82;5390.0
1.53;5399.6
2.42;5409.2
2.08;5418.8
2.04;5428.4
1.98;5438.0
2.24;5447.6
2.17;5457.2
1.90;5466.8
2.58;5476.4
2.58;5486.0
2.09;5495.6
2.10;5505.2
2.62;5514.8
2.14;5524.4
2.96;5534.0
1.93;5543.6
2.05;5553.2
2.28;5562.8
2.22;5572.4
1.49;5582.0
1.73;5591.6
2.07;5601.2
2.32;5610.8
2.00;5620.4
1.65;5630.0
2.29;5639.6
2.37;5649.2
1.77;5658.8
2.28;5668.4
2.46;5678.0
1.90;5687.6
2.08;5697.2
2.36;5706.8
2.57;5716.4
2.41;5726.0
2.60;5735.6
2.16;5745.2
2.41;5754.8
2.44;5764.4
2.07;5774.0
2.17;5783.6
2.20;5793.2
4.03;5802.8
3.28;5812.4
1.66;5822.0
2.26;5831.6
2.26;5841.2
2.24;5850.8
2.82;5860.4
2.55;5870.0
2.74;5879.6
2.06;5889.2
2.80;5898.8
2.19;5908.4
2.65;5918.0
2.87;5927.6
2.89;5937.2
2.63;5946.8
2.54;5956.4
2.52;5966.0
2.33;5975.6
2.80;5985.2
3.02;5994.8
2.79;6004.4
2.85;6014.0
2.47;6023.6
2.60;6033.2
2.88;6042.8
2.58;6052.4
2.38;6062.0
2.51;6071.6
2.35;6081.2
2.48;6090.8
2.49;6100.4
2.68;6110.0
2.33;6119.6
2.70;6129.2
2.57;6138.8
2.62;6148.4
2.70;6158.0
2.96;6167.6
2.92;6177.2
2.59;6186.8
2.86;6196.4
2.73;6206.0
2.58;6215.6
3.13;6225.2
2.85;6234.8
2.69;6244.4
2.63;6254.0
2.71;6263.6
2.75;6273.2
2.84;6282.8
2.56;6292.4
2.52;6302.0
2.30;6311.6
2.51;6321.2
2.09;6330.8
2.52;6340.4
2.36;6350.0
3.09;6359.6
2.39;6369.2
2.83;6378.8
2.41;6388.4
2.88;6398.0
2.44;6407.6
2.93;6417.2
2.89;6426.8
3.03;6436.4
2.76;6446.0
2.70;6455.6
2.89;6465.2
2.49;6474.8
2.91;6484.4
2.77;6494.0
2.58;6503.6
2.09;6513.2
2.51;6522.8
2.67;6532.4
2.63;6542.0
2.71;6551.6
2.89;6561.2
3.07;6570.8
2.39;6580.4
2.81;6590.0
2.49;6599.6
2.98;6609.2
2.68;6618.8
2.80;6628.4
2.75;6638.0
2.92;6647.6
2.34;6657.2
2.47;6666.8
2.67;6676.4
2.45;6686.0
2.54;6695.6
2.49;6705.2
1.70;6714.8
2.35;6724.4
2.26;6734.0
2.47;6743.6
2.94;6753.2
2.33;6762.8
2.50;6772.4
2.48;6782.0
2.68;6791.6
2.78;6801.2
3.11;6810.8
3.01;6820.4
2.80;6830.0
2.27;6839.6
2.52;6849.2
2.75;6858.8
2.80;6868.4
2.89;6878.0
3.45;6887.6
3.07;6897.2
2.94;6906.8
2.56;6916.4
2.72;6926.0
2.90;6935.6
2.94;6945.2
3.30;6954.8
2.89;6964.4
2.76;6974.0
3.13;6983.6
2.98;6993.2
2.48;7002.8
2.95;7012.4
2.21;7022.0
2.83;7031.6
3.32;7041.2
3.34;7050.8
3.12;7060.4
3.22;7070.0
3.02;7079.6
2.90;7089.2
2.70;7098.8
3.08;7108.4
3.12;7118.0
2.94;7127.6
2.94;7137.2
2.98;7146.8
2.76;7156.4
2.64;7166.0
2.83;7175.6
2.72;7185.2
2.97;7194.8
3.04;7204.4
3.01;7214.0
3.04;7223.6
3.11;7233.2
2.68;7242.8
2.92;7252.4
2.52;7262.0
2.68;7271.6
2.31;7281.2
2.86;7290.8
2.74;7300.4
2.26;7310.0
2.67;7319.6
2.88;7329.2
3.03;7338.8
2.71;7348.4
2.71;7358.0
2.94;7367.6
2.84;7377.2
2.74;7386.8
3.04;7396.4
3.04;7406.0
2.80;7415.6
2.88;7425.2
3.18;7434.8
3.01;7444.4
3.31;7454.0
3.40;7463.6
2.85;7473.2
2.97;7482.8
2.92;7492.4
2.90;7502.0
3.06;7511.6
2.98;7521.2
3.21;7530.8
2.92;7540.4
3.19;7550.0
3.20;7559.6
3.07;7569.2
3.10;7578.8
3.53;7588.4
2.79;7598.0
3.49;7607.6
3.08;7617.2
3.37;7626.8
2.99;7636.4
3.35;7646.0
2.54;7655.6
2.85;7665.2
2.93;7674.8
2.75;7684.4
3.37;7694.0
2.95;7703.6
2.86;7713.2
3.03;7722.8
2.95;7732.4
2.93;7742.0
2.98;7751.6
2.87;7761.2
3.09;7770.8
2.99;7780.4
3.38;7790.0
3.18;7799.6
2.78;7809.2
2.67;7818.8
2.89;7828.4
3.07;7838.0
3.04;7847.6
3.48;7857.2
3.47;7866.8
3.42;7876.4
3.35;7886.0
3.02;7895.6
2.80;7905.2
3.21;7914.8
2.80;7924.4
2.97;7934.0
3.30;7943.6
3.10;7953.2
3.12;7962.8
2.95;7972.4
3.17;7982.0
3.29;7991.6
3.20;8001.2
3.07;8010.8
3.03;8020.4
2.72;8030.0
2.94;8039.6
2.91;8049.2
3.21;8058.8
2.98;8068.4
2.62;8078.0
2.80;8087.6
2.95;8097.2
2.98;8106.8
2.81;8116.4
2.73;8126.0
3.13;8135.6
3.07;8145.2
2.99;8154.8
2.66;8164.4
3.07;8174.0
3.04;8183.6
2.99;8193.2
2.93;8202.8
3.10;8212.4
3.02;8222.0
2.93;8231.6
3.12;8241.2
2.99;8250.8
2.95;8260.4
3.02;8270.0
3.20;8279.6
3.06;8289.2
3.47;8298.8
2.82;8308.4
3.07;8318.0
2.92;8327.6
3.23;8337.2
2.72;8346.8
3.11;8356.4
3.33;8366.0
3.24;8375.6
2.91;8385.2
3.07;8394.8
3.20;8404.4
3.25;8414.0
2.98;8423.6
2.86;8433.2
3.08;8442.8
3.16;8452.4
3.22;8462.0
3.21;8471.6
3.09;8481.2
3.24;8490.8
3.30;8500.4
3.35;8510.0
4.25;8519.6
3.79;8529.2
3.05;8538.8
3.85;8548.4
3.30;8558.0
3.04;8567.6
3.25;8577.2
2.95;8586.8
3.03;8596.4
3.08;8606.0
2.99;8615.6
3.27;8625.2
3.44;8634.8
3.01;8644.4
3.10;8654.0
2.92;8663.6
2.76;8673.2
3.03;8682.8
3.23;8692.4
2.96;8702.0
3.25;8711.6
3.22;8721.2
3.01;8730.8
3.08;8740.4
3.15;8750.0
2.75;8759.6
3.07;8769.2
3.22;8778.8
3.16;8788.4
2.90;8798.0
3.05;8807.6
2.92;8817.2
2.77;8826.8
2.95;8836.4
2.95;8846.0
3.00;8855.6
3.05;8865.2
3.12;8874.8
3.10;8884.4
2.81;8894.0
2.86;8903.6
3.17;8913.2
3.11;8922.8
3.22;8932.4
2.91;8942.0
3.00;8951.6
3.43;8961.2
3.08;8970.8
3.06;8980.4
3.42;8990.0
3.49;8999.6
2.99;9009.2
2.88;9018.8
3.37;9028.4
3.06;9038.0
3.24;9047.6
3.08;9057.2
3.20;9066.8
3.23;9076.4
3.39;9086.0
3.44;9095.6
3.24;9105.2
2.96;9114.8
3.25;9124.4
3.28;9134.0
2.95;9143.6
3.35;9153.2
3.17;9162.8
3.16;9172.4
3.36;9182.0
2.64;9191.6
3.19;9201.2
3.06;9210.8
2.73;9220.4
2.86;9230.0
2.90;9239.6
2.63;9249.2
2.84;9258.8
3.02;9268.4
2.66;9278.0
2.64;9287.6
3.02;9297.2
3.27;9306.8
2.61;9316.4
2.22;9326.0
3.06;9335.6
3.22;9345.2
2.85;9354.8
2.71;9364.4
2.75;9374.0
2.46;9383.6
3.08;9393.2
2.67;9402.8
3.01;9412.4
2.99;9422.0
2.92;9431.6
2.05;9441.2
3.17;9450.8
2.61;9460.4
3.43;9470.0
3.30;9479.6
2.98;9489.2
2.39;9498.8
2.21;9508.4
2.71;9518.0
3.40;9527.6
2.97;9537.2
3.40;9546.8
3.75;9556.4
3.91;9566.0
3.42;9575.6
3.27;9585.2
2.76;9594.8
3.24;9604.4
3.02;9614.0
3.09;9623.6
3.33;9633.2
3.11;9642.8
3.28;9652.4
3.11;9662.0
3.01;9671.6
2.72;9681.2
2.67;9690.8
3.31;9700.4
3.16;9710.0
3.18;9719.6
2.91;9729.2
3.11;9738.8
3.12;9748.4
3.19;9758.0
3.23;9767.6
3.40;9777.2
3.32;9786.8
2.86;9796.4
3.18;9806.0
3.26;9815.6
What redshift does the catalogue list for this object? 0.298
